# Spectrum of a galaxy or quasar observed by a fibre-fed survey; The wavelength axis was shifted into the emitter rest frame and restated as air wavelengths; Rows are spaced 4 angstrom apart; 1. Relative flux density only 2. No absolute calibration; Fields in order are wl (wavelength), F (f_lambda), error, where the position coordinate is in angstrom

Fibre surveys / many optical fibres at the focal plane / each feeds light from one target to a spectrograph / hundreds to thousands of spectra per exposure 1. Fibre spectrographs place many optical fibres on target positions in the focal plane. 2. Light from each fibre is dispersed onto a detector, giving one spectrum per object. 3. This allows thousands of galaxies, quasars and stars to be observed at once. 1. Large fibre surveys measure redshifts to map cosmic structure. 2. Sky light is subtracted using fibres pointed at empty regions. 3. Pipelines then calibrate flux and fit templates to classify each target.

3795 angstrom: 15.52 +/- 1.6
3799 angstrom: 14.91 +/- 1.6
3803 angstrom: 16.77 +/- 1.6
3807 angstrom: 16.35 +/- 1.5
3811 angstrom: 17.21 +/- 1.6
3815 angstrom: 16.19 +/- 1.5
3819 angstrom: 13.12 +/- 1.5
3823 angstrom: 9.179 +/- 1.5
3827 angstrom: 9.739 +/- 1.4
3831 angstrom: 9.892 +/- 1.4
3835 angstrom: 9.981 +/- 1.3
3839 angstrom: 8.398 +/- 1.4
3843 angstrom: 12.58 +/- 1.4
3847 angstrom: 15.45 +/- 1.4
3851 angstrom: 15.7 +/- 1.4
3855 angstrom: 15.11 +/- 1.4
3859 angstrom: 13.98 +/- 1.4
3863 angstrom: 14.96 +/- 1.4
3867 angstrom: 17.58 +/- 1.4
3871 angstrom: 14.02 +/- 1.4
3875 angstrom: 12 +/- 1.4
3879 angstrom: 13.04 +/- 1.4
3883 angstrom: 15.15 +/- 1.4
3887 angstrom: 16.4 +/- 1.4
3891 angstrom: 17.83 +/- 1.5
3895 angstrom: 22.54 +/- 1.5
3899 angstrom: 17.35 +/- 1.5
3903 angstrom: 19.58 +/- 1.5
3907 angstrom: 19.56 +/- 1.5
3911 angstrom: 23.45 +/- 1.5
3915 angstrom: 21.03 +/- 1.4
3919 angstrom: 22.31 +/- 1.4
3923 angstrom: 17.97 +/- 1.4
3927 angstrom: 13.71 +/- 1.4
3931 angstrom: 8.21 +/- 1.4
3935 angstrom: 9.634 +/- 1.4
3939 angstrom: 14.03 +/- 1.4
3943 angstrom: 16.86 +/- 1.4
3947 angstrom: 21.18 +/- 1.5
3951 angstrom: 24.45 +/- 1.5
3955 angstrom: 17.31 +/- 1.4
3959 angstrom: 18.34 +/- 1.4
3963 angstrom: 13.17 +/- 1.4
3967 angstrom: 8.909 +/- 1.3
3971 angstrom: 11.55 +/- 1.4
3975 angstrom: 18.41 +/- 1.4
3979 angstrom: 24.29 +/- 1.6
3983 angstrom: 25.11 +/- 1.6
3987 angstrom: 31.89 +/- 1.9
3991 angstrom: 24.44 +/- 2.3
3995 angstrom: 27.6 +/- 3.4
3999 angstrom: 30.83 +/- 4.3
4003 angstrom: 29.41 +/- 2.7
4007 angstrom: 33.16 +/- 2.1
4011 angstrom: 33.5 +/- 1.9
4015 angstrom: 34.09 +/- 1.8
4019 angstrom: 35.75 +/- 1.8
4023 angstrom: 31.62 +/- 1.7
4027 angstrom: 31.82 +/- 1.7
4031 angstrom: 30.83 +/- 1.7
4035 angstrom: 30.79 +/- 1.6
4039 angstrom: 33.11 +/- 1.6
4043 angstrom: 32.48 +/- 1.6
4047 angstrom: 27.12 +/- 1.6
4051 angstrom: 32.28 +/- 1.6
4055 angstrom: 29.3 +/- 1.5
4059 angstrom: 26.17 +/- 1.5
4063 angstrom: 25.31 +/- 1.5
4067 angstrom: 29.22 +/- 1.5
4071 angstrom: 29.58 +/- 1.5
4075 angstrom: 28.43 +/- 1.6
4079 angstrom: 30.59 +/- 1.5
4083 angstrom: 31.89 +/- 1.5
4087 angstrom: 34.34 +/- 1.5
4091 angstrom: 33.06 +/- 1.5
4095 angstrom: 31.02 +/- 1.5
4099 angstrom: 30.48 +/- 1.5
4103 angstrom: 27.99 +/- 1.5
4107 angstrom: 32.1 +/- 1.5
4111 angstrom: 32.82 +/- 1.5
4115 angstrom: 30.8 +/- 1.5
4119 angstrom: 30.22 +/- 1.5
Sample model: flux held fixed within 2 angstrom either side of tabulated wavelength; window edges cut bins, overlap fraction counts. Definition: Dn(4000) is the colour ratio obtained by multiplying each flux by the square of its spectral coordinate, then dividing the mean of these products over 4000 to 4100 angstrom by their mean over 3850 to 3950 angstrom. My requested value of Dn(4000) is 2.01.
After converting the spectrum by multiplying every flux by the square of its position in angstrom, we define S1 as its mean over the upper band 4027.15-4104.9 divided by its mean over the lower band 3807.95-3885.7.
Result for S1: 2.5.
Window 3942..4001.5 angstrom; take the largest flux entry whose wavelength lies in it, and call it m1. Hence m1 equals 31.89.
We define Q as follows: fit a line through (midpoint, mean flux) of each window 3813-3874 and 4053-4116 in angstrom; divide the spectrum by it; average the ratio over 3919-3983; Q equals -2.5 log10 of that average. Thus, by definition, 0.256 mag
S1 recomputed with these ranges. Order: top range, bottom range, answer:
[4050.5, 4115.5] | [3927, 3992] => 1.81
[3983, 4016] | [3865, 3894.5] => 2.07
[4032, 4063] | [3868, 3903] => 1.99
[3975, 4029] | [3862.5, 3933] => 1.84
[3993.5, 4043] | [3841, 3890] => 2.34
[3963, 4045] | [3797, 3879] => 2.21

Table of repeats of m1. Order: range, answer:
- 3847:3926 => 23.45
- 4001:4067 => 35.75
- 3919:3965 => 24.45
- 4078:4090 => 34.34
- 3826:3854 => 15.7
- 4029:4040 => 33.11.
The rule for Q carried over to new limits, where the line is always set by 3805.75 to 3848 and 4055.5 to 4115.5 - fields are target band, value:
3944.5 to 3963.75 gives 0.10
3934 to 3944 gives 0.43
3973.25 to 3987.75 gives -0.06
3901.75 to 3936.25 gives 0.07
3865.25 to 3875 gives 0.03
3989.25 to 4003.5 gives -0.16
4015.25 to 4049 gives -0.20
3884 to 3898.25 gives -0.10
